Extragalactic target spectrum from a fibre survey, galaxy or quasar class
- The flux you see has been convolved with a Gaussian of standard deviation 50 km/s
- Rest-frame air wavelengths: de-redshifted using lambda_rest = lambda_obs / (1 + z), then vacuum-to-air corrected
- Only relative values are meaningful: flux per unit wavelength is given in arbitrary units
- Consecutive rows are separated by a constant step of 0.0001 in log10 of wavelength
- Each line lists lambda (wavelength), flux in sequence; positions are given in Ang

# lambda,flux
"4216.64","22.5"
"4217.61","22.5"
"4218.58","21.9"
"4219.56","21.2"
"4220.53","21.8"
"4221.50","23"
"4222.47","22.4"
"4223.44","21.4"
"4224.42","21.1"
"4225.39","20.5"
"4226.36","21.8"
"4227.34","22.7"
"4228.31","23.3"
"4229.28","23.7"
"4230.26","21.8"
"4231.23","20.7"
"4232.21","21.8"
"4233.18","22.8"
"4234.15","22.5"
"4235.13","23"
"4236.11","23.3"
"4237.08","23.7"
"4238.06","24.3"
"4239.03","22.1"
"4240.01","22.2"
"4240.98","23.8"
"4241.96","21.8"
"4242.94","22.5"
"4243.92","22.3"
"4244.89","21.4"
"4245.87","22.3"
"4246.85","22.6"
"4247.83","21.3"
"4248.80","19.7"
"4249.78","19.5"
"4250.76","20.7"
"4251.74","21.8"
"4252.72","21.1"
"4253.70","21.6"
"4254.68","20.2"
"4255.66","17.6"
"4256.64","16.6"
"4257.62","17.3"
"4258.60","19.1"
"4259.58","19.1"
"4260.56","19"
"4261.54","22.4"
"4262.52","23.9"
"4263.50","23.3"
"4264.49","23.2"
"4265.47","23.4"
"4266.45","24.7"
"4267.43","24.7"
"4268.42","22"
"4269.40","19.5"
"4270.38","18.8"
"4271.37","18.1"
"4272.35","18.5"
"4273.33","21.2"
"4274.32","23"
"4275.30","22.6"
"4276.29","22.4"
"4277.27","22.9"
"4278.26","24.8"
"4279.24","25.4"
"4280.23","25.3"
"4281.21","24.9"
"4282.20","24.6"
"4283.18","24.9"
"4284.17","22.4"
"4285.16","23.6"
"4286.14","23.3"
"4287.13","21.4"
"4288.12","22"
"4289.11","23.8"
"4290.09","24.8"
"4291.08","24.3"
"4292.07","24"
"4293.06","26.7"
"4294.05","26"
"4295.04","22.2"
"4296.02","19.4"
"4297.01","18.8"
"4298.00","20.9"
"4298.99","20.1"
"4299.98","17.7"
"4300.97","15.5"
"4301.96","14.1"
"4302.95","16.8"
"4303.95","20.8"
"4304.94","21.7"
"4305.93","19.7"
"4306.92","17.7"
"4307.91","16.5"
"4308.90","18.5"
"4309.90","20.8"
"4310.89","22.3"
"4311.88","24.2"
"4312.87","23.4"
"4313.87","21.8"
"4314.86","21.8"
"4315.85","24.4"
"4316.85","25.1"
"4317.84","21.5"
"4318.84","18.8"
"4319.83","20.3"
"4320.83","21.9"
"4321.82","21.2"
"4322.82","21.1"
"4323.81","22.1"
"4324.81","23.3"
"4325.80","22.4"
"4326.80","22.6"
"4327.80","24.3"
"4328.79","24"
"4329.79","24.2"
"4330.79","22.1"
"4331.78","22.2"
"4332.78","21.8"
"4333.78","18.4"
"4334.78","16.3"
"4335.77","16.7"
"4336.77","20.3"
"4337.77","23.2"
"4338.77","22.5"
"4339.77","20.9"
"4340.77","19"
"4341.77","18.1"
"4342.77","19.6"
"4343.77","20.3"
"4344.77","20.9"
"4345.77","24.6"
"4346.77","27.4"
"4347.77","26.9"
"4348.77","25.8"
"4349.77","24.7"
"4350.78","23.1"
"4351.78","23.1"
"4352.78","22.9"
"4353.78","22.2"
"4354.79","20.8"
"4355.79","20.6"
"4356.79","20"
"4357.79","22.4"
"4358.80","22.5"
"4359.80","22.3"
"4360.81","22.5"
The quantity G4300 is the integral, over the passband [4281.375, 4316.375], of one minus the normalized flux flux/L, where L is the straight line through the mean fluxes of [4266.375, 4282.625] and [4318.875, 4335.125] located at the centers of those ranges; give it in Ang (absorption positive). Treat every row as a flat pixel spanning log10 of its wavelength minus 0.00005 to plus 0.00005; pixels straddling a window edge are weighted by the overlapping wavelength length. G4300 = 1.0 Ang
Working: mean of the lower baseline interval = 22.5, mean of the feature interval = 21.5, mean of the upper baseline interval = 21.7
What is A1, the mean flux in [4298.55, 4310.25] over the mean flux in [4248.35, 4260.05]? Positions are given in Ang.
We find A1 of 0.94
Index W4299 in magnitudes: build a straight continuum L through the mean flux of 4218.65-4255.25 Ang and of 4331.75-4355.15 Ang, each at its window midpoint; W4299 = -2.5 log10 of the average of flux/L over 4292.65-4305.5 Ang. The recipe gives 0.09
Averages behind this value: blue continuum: 22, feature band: 20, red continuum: 21.7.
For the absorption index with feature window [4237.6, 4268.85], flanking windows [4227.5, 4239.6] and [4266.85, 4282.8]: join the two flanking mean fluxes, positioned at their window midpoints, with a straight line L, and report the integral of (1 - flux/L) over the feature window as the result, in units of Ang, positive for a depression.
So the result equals 1.6 Ang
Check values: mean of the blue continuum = 22.8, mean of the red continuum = 22.5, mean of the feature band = 21.5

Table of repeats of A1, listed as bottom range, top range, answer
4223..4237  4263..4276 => 0.98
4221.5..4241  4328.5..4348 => 0.95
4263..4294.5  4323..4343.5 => 0.92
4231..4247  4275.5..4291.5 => 1.05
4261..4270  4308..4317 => 0.96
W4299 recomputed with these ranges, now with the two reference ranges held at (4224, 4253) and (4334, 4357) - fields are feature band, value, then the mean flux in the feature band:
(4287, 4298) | -0.05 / 23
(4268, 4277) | 0.06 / 20.7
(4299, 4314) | 0.13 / 19.4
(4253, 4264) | 0.10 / 20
